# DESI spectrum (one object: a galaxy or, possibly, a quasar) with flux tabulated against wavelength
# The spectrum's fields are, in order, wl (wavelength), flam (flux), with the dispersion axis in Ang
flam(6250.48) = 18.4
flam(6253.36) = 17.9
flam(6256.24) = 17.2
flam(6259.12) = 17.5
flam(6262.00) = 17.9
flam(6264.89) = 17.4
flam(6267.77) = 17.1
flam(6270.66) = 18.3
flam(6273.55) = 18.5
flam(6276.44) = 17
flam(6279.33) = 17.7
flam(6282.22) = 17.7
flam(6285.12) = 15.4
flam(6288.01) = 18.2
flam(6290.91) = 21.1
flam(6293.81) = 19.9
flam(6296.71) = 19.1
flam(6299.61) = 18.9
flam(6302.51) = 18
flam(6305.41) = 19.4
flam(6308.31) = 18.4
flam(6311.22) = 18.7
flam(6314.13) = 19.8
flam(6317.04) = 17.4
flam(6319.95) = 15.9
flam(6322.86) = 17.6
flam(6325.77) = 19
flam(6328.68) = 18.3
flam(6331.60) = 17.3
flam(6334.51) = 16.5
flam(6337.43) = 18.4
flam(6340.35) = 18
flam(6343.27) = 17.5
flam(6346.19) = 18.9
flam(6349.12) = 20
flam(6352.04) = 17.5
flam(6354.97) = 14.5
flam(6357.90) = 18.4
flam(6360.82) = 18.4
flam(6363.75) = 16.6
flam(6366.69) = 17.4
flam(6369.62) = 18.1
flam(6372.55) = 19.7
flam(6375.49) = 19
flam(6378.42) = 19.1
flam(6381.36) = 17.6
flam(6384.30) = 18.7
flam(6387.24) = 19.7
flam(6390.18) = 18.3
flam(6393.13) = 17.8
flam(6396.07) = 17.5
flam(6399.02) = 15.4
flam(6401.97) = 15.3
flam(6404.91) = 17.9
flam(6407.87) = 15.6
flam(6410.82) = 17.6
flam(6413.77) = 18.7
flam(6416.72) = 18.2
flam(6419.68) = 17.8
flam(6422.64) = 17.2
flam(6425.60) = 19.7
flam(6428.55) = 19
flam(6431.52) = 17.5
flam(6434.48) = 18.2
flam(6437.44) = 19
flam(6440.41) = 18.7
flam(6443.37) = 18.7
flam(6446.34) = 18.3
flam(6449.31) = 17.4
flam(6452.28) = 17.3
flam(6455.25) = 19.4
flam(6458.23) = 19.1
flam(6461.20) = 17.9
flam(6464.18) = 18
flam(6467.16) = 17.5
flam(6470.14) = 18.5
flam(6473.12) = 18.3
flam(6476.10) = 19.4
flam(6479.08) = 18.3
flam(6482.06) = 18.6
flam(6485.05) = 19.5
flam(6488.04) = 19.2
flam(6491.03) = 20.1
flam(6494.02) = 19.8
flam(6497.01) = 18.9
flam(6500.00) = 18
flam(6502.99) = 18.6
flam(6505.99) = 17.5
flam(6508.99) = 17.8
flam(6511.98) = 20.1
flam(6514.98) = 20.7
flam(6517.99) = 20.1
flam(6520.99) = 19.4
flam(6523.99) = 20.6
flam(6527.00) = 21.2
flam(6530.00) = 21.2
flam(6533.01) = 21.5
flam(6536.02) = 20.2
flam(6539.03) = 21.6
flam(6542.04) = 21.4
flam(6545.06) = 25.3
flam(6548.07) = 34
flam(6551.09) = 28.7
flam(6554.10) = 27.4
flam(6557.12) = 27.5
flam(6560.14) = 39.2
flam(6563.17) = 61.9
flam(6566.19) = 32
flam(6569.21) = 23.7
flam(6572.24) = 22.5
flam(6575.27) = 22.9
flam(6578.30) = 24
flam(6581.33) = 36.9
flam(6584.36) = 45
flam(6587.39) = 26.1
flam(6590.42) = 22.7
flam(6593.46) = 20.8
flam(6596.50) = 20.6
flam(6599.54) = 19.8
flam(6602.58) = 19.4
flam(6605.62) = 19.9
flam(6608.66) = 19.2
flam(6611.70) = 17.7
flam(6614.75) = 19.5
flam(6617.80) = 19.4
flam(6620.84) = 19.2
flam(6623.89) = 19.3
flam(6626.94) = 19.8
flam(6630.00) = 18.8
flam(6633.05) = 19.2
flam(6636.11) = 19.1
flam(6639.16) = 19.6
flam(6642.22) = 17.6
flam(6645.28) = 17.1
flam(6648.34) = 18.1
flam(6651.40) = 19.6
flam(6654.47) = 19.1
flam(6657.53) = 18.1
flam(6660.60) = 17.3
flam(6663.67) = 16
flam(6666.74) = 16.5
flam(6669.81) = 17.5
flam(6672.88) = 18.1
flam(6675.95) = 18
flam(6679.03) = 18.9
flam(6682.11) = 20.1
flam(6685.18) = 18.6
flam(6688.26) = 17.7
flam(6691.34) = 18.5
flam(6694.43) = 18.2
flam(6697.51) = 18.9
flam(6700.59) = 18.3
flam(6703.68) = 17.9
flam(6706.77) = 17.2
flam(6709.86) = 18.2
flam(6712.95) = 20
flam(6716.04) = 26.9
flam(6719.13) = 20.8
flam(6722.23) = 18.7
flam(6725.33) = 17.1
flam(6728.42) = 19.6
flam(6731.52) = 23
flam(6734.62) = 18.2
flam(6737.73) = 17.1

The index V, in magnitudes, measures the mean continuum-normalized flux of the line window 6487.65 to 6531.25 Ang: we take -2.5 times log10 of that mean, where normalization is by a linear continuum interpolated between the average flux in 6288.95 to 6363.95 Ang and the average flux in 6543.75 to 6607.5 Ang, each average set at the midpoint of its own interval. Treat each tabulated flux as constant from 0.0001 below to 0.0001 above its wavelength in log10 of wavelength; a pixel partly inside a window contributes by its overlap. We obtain 0.30 mag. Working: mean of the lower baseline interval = 18.2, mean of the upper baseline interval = 28.5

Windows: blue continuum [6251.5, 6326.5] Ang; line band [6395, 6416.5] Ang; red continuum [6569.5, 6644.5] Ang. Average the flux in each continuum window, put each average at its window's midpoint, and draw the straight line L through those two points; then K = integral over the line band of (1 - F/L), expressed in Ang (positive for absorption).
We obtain 2.9 Ang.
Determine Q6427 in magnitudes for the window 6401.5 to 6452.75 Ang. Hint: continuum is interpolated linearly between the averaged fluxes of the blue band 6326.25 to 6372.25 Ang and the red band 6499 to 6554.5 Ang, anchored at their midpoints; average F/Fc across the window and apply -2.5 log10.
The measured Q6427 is 0.09 mag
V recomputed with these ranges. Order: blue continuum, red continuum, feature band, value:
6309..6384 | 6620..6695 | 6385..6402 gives 0.030 mag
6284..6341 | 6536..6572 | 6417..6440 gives 0.296 mag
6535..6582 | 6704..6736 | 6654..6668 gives 0.326 mag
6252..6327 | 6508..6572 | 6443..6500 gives 0.268 mag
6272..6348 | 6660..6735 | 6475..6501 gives -0.036 mag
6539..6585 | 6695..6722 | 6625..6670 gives 0.313 mag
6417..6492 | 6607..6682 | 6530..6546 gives -0.179 mag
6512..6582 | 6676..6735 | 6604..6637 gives 0.202 mag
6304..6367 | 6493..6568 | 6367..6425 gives 0.120 mag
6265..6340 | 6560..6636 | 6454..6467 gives 0.175 mag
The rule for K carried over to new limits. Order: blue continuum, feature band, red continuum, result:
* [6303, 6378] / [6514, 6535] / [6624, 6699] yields -2.8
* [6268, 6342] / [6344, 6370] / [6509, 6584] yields 2.9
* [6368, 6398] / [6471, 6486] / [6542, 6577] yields 3.8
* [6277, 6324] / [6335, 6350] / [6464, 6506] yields 0.0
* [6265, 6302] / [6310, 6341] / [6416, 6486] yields 0.6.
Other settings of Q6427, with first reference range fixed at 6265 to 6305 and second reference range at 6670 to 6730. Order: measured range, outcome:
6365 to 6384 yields 0.00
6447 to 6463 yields 0.02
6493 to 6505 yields -0.01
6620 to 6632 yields -0.02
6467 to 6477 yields 0.01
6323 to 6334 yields 0.02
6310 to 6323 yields 0.02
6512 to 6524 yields -0.08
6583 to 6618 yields -0.19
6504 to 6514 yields 0.00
